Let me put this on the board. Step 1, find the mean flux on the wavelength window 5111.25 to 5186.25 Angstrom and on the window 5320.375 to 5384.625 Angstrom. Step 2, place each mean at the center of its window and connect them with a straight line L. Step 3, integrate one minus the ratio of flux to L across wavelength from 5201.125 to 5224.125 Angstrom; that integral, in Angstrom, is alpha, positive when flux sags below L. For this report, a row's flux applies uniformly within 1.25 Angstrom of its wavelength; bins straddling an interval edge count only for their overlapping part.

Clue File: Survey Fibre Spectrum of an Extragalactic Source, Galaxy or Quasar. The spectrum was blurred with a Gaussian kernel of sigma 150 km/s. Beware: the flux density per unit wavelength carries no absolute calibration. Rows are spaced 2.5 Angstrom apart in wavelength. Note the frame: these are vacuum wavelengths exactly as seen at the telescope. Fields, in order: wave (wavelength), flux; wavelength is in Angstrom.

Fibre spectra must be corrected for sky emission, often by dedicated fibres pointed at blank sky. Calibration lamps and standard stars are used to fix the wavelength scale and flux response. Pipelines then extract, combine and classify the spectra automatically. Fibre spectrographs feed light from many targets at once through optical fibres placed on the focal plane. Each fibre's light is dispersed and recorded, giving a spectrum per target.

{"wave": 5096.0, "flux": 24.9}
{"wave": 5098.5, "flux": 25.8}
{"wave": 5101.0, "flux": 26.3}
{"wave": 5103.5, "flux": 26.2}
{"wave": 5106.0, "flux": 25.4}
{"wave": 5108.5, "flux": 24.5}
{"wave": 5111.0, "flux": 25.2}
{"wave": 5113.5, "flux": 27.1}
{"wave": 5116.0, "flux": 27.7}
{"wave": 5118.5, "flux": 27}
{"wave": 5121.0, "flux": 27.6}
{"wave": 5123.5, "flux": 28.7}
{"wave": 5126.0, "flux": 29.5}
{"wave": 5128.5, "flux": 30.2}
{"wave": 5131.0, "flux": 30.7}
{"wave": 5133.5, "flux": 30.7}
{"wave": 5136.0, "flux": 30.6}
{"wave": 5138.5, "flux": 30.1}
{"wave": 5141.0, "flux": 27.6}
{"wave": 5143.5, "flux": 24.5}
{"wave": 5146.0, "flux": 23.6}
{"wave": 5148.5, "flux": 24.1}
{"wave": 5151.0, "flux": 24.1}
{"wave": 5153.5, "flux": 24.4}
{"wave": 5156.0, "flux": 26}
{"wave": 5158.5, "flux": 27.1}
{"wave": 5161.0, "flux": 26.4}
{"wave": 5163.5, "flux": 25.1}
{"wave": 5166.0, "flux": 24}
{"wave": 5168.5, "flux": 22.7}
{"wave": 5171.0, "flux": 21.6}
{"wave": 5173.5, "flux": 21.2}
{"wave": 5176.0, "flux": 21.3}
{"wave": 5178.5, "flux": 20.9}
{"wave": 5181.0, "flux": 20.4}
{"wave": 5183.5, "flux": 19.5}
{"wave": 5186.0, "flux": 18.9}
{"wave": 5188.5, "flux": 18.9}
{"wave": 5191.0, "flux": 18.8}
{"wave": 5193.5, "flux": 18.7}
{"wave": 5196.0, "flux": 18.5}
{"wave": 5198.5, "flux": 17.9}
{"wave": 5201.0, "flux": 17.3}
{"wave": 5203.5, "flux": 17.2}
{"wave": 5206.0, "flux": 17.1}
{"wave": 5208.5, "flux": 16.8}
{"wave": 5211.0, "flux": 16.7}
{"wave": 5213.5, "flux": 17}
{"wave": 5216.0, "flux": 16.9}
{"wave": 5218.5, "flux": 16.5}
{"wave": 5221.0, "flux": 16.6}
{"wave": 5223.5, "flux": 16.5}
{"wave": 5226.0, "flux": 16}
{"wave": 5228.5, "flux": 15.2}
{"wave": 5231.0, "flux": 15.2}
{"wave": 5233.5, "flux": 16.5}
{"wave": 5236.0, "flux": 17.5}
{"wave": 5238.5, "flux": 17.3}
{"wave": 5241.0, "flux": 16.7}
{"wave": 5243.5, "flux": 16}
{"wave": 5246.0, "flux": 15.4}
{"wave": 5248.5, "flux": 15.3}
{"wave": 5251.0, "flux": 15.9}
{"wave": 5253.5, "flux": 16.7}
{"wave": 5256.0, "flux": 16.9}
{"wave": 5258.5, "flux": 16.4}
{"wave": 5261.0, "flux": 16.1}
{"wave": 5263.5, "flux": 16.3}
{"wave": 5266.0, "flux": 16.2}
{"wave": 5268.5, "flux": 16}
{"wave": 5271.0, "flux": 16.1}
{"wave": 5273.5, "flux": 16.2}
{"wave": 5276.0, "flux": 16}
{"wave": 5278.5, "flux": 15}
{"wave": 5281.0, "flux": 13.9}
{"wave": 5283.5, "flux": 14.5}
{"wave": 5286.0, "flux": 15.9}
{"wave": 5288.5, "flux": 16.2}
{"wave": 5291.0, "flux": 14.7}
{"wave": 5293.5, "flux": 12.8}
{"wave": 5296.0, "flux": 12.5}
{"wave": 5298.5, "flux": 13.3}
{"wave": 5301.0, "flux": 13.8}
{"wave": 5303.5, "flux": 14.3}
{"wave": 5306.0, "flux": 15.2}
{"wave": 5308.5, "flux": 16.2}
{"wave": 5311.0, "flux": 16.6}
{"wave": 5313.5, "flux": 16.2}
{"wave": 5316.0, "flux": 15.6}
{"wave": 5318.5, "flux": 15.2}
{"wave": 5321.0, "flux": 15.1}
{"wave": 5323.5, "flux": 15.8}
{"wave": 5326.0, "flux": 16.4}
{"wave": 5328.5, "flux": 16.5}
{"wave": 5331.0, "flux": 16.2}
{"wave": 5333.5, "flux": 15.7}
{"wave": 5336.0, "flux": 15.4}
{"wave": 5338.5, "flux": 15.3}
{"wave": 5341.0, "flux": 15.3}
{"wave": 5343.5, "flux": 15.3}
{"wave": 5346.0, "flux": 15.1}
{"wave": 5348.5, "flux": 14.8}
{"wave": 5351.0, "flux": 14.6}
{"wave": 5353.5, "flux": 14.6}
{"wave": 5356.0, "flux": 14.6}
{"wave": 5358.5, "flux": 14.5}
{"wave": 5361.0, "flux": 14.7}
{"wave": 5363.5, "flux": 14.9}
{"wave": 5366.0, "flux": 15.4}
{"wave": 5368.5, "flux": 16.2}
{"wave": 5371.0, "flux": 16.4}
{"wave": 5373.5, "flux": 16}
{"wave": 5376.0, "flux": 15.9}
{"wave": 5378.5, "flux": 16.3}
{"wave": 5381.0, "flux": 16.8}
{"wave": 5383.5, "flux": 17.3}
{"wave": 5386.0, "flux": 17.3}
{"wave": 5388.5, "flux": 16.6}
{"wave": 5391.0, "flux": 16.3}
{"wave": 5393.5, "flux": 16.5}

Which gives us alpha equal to 5.7 Angstrom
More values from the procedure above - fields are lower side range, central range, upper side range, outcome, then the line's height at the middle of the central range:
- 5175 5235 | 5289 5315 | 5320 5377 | 2.5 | 16.2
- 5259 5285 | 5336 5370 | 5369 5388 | 2.7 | 16.3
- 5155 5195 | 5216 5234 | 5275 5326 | 2.9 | 19.2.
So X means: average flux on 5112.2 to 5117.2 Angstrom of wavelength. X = 27.4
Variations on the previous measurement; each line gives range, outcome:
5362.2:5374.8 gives 15.8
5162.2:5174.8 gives 22.9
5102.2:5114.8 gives 25.7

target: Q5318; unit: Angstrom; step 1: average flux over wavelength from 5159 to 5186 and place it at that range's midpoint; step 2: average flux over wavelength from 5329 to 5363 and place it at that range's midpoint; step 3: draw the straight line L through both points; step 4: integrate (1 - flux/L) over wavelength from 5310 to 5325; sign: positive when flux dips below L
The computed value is 0.50 Angstrom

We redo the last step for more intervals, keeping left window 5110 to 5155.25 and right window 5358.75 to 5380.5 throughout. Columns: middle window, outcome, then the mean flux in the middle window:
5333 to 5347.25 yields 1.5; 15.3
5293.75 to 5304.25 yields 3.2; 13.4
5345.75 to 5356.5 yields 1.2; 14.7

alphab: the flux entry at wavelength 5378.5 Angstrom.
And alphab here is 16.3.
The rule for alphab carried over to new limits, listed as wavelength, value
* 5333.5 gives 15.7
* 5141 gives 27.6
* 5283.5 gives 14.5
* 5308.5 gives 16.2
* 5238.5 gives 17.3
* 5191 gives 18.8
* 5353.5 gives 14.6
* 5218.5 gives 16.5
